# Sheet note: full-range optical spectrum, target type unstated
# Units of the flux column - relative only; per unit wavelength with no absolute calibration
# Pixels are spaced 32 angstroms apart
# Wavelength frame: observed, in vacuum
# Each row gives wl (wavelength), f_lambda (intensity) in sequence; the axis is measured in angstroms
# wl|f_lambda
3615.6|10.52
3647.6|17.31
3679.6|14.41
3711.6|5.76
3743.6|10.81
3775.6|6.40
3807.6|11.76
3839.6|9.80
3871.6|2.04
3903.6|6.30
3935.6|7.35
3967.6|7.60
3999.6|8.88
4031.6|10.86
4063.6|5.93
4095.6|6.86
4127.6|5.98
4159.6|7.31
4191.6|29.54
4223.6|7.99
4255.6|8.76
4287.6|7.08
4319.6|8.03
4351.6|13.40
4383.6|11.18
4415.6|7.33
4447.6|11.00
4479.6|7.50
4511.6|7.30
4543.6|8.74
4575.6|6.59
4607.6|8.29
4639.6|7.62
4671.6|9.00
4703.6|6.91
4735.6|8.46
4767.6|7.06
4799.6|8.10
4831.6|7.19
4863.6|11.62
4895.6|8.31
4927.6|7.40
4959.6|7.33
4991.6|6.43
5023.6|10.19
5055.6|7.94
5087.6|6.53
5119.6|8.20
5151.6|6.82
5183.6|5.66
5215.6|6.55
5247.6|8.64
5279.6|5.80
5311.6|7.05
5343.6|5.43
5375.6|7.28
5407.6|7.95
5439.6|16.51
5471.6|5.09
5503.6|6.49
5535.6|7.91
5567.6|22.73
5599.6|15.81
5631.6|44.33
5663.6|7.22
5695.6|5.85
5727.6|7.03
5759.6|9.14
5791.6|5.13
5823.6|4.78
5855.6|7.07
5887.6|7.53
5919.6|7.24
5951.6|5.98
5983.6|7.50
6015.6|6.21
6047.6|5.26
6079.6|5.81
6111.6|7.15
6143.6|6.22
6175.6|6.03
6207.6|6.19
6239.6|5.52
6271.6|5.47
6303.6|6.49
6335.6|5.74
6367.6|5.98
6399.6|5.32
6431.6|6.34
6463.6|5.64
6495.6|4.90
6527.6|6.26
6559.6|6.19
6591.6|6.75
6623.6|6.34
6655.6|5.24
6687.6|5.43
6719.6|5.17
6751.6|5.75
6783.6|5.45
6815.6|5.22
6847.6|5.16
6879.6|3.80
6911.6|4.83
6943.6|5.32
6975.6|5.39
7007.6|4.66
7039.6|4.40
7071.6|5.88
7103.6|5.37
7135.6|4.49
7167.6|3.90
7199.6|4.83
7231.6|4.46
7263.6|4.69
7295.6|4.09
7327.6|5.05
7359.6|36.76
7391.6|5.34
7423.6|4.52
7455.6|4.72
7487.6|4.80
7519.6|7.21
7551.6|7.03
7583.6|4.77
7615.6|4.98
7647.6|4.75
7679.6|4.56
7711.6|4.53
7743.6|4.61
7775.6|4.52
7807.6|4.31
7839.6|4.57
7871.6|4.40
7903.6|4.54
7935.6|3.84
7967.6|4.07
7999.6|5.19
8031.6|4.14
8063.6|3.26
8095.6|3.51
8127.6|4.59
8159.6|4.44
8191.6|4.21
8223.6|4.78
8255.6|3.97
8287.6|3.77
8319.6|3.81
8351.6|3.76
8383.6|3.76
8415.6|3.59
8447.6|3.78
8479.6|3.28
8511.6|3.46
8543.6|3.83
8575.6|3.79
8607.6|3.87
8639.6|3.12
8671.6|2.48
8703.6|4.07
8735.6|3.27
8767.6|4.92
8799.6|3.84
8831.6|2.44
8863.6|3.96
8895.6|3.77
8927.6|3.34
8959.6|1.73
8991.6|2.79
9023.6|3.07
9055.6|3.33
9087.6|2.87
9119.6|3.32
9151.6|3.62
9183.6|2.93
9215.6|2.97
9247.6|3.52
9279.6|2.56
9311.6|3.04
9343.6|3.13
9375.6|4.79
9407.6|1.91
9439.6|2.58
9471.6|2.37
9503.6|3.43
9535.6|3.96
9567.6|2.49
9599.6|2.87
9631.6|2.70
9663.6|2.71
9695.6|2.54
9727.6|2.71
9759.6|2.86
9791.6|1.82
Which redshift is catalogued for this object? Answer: 0.12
